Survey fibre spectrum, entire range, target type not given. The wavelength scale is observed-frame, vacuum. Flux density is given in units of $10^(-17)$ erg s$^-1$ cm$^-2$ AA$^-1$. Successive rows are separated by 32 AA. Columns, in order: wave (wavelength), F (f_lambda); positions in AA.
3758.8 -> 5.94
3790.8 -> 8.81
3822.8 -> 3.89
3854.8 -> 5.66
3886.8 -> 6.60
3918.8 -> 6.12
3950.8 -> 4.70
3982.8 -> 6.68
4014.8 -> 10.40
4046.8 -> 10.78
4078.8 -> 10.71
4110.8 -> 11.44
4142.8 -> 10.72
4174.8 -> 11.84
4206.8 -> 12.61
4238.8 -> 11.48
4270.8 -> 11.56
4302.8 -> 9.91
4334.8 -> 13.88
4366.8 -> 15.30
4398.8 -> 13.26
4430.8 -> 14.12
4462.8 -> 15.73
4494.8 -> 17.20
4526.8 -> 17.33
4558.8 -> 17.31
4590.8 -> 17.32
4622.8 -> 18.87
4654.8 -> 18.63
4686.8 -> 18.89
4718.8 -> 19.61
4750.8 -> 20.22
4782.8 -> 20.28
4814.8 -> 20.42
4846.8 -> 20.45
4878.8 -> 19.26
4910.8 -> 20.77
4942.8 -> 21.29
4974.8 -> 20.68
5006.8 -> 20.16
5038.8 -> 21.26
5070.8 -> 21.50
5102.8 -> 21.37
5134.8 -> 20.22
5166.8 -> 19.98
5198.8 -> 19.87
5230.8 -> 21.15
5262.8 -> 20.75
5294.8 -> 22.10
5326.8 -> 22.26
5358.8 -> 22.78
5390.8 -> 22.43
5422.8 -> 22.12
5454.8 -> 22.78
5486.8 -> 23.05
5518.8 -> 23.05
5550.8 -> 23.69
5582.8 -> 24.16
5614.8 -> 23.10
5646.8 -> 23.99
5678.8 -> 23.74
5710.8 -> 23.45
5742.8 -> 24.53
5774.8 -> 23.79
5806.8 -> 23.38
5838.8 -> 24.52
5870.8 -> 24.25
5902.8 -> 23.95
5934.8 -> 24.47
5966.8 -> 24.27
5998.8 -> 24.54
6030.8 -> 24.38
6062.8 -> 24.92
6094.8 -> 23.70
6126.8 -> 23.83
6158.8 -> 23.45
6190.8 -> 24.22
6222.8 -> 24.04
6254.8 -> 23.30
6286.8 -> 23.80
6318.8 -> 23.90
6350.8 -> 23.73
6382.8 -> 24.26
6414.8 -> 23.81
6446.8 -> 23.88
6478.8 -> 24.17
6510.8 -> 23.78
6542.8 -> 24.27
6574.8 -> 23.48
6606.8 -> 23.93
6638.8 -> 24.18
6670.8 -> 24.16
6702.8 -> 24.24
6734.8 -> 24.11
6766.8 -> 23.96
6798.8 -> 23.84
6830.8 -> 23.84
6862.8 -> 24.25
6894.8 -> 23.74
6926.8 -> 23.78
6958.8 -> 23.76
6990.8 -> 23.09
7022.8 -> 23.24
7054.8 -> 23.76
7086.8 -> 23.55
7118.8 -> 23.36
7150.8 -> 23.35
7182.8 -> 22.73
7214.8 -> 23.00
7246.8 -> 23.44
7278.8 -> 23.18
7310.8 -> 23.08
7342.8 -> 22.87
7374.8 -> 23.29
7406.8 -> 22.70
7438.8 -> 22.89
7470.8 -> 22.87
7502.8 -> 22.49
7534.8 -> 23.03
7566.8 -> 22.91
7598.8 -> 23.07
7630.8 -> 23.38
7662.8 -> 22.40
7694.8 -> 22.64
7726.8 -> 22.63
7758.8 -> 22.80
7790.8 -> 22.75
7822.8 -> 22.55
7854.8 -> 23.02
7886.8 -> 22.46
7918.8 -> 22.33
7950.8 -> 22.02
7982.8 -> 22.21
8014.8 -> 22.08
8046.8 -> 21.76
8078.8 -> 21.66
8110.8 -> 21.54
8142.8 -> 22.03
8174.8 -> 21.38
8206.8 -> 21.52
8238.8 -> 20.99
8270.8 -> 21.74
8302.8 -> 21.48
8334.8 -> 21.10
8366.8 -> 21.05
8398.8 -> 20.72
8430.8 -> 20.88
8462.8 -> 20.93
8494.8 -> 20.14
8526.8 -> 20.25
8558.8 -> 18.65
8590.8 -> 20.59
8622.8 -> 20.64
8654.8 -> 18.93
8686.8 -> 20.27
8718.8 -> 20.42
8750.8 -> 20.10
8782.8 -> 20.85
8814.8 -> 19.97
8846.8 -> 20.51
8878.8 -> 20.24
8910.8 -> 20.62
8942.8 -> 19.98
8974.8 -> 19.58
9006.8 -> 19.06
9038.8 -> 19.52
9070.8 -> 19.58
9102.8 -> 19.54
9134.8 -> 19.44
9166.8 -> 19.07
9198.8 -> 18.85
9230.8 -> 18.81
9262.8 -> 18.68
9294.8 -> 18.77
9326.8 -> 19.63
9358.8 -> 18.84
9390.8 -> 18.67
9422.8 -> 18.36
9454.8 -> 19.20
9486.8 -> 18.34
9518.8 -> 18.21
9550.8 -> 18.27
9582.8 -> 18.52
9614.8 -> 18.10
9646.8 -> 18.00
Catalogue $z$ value 0.000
